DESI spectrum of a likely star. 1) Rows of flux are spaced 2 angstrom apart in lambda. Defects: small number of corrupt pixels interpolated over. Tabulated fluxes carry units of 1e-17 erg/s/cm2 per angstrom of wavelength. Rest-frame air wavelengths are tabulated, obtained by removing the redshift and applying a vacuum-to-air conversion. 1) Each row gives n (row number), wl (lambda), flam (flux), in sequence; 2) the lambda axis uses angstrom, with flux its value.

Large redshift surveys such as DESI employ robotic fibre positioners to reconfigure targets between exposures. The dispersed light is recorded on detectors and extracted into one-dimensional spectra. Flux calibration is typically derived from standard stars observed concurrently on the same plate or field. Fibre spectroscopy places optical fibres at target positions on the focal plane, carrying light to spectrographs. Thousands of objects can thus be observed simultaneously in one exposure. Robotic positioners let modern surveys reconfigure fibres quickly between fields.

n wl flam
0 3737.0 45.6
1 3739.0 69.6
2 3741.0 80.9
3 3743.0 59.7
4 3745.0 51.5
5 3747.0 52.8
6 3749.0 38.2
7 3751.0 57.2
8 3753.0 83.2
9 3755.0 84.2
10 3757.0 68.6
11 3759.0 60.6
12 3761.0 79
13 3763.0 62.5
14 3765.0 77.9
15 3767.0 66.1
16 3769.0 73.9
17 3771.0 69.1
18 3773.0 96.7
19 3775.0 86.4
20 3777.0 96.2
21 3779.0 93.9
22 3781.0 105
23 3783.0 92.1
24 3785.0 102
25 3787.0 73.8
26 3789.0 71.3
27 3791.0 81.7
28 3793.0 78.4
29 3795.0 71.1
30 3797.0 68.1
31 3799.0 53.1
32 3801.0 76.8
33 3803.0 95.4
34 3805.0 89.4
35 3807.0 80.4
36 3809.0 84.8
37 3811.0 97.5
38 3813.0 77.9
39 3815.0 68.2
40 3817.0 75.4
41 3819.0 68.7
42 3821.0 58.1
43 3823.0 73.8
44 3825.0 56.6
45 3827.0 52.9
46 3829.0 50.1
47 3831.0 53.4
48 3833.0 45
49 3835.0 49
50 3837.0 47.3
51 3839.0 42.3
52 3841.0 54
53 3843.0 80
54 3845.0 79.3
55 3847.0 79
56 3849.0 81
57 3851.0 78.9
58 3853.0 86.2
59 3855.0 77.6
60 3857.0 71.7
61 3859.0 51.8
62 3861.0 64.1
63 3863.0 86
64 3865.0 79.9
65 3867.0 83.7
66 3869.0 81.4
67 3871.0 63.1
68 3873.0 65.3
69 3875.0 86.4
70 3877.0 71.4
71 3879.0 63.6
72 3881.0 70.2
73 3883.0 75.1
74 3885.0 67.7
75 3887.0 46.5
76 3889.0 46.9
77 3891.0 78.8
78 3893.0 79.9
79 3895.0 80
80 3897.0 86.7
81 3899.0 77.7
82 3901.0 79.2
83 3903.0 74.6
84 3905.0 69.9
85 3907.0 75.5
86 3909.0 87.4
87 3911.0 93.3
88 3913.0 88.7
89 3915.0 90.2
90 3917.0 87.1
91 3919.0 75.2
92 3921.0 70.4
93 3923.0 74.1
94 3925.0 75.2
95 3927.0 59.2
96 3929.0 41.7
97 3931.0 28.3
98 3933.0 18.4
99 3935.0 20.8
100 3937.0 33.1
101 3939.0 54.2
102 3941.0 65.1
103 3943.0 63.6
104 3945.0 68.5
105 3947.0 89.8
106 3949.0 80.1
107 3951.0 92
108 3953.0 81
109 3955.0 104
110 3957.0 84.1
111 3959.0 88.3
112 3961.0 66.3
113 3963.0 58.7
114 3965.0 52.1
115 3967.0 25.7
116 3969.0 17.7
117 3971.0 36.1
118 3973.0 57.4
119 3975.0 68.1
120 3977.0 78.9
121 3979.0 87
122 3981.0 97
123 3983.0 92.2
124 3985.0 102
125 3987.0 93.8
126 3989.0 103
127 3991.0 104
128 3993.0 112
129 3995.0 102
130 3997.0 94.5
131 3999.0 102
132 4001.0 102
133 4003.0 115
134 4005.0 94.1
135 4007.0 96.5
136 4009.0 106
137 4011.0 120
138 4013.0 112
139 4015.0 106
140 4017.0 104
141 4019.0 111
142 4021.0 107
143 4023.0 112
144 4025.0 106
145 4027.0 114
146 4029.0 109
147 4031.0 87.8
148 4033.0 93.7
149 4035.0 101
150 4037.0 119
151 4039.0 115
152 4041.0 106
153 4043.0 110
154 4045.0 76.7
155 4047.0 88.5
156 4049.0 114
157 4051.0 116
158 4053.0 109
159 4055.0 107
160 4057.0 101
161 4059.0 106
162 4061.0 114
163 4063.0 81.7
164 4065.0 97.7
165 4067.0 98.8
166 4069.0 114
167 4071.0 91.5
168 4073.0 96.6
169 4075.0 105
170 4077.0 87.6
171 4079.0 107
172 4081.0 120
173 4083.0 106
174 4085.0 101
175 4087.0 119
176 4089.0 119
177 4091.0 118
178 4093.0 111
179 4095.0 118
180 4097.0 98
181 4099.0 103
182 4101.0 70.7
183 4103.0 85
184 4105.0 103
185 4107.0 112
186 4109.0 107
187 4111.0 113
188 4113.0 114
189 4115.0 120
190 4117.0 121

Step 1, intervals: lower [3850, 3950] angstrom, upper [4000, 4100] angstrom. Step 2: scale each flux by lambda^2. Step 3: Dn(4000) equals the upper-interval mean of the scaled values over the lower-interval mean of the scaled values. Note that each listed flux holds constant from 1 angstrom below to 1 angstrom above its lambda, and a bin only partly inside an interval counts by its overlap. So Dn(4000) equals 1.63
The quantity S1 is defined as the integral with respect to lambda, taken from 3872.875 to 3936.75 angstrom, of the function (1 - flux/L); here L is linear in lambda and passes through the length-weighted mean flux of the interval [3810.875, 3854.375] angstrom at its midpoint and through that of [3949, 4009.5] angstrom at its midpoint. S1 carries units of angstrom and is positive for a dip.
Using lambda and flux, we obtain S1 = 4.8 angstrom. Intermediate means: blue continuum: 65.6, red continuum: 83.5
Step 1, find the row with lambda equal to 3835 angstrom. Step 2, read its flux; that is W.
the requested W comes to 49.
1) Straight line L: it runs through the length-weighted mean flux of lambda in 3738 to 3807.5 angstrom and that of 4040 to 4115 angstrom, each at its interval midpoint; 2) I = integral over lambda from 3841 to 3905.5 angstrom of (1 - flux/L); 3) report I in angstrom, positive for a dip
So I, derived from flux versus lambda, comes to 8.63 angstrom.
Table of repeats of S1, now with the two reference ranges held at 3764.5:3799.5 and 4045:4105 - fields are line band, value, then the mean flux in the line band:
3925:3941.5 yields 9.1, 41.5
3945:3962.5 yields 1.9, 83.9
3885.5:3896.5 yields 2.7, 67.4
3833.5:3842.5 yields 3.8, 49.7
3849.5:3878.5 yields 4.2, 74.7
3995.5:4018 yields -1.5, 105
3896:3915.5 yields 1.8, 82.1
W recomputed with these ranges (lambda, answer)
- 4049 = 114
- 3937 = 33.1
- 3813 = 77.9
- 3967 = 25.7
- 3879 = 63.6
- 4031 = 87.8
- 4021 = 107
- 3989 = 103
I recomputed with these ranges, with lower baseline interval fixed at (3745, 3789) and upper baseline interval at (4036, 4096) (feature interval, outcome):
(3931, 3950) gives 8.2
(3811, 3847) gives 8.8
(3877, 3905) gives 5.5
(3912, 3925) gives 1.5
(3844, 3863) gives 2.2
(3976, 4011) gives -0.3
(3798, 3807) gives 0.1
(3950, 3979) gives 9.1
